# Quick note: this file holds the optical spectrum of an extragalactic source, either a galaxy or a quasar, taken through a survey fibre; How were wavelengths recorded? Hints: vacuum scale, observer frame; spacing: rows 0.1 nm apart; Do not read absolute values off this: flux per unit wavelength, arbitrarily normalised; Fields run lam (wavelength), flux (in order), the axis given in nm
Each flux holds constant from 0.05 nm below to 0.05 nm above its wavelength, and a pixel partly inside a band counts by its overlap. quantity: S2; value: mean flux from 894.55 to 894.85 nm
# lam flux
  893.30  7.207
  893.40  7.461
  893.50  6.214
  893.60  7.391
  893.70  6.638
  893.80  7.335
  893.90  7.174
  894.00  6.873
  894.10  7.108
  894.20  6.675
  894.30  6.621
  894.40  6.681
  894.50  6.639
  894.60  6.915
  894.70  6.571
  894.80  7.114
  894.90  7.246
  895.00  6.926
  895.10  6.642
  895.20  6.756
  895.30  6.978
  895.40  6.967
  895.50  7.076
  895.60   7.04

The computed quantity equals 6.87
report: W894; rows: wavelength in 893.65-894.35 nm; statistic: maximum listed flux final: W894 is 7.335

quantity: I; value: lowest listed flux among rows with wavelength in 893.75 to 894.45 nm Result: 6.621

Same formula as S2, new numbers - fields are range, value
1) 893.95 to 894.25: 6.89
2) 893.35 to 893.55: 6.84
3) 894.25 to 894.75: 6.69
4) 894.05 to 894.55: 6.74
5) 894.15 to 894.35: 6.65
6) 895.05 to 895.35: 6.79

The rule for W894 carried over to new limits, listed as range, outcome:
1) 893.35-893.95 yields 7.461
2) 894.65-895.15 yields 7.246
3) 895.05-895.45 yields 6.978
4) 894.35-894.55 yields 6.681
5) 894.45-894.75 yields 6.915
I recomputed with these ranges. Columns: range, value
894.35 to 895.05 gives 6.571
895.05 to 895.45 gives 6.642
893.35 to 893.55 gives 6.214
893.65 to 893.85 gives 6.638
